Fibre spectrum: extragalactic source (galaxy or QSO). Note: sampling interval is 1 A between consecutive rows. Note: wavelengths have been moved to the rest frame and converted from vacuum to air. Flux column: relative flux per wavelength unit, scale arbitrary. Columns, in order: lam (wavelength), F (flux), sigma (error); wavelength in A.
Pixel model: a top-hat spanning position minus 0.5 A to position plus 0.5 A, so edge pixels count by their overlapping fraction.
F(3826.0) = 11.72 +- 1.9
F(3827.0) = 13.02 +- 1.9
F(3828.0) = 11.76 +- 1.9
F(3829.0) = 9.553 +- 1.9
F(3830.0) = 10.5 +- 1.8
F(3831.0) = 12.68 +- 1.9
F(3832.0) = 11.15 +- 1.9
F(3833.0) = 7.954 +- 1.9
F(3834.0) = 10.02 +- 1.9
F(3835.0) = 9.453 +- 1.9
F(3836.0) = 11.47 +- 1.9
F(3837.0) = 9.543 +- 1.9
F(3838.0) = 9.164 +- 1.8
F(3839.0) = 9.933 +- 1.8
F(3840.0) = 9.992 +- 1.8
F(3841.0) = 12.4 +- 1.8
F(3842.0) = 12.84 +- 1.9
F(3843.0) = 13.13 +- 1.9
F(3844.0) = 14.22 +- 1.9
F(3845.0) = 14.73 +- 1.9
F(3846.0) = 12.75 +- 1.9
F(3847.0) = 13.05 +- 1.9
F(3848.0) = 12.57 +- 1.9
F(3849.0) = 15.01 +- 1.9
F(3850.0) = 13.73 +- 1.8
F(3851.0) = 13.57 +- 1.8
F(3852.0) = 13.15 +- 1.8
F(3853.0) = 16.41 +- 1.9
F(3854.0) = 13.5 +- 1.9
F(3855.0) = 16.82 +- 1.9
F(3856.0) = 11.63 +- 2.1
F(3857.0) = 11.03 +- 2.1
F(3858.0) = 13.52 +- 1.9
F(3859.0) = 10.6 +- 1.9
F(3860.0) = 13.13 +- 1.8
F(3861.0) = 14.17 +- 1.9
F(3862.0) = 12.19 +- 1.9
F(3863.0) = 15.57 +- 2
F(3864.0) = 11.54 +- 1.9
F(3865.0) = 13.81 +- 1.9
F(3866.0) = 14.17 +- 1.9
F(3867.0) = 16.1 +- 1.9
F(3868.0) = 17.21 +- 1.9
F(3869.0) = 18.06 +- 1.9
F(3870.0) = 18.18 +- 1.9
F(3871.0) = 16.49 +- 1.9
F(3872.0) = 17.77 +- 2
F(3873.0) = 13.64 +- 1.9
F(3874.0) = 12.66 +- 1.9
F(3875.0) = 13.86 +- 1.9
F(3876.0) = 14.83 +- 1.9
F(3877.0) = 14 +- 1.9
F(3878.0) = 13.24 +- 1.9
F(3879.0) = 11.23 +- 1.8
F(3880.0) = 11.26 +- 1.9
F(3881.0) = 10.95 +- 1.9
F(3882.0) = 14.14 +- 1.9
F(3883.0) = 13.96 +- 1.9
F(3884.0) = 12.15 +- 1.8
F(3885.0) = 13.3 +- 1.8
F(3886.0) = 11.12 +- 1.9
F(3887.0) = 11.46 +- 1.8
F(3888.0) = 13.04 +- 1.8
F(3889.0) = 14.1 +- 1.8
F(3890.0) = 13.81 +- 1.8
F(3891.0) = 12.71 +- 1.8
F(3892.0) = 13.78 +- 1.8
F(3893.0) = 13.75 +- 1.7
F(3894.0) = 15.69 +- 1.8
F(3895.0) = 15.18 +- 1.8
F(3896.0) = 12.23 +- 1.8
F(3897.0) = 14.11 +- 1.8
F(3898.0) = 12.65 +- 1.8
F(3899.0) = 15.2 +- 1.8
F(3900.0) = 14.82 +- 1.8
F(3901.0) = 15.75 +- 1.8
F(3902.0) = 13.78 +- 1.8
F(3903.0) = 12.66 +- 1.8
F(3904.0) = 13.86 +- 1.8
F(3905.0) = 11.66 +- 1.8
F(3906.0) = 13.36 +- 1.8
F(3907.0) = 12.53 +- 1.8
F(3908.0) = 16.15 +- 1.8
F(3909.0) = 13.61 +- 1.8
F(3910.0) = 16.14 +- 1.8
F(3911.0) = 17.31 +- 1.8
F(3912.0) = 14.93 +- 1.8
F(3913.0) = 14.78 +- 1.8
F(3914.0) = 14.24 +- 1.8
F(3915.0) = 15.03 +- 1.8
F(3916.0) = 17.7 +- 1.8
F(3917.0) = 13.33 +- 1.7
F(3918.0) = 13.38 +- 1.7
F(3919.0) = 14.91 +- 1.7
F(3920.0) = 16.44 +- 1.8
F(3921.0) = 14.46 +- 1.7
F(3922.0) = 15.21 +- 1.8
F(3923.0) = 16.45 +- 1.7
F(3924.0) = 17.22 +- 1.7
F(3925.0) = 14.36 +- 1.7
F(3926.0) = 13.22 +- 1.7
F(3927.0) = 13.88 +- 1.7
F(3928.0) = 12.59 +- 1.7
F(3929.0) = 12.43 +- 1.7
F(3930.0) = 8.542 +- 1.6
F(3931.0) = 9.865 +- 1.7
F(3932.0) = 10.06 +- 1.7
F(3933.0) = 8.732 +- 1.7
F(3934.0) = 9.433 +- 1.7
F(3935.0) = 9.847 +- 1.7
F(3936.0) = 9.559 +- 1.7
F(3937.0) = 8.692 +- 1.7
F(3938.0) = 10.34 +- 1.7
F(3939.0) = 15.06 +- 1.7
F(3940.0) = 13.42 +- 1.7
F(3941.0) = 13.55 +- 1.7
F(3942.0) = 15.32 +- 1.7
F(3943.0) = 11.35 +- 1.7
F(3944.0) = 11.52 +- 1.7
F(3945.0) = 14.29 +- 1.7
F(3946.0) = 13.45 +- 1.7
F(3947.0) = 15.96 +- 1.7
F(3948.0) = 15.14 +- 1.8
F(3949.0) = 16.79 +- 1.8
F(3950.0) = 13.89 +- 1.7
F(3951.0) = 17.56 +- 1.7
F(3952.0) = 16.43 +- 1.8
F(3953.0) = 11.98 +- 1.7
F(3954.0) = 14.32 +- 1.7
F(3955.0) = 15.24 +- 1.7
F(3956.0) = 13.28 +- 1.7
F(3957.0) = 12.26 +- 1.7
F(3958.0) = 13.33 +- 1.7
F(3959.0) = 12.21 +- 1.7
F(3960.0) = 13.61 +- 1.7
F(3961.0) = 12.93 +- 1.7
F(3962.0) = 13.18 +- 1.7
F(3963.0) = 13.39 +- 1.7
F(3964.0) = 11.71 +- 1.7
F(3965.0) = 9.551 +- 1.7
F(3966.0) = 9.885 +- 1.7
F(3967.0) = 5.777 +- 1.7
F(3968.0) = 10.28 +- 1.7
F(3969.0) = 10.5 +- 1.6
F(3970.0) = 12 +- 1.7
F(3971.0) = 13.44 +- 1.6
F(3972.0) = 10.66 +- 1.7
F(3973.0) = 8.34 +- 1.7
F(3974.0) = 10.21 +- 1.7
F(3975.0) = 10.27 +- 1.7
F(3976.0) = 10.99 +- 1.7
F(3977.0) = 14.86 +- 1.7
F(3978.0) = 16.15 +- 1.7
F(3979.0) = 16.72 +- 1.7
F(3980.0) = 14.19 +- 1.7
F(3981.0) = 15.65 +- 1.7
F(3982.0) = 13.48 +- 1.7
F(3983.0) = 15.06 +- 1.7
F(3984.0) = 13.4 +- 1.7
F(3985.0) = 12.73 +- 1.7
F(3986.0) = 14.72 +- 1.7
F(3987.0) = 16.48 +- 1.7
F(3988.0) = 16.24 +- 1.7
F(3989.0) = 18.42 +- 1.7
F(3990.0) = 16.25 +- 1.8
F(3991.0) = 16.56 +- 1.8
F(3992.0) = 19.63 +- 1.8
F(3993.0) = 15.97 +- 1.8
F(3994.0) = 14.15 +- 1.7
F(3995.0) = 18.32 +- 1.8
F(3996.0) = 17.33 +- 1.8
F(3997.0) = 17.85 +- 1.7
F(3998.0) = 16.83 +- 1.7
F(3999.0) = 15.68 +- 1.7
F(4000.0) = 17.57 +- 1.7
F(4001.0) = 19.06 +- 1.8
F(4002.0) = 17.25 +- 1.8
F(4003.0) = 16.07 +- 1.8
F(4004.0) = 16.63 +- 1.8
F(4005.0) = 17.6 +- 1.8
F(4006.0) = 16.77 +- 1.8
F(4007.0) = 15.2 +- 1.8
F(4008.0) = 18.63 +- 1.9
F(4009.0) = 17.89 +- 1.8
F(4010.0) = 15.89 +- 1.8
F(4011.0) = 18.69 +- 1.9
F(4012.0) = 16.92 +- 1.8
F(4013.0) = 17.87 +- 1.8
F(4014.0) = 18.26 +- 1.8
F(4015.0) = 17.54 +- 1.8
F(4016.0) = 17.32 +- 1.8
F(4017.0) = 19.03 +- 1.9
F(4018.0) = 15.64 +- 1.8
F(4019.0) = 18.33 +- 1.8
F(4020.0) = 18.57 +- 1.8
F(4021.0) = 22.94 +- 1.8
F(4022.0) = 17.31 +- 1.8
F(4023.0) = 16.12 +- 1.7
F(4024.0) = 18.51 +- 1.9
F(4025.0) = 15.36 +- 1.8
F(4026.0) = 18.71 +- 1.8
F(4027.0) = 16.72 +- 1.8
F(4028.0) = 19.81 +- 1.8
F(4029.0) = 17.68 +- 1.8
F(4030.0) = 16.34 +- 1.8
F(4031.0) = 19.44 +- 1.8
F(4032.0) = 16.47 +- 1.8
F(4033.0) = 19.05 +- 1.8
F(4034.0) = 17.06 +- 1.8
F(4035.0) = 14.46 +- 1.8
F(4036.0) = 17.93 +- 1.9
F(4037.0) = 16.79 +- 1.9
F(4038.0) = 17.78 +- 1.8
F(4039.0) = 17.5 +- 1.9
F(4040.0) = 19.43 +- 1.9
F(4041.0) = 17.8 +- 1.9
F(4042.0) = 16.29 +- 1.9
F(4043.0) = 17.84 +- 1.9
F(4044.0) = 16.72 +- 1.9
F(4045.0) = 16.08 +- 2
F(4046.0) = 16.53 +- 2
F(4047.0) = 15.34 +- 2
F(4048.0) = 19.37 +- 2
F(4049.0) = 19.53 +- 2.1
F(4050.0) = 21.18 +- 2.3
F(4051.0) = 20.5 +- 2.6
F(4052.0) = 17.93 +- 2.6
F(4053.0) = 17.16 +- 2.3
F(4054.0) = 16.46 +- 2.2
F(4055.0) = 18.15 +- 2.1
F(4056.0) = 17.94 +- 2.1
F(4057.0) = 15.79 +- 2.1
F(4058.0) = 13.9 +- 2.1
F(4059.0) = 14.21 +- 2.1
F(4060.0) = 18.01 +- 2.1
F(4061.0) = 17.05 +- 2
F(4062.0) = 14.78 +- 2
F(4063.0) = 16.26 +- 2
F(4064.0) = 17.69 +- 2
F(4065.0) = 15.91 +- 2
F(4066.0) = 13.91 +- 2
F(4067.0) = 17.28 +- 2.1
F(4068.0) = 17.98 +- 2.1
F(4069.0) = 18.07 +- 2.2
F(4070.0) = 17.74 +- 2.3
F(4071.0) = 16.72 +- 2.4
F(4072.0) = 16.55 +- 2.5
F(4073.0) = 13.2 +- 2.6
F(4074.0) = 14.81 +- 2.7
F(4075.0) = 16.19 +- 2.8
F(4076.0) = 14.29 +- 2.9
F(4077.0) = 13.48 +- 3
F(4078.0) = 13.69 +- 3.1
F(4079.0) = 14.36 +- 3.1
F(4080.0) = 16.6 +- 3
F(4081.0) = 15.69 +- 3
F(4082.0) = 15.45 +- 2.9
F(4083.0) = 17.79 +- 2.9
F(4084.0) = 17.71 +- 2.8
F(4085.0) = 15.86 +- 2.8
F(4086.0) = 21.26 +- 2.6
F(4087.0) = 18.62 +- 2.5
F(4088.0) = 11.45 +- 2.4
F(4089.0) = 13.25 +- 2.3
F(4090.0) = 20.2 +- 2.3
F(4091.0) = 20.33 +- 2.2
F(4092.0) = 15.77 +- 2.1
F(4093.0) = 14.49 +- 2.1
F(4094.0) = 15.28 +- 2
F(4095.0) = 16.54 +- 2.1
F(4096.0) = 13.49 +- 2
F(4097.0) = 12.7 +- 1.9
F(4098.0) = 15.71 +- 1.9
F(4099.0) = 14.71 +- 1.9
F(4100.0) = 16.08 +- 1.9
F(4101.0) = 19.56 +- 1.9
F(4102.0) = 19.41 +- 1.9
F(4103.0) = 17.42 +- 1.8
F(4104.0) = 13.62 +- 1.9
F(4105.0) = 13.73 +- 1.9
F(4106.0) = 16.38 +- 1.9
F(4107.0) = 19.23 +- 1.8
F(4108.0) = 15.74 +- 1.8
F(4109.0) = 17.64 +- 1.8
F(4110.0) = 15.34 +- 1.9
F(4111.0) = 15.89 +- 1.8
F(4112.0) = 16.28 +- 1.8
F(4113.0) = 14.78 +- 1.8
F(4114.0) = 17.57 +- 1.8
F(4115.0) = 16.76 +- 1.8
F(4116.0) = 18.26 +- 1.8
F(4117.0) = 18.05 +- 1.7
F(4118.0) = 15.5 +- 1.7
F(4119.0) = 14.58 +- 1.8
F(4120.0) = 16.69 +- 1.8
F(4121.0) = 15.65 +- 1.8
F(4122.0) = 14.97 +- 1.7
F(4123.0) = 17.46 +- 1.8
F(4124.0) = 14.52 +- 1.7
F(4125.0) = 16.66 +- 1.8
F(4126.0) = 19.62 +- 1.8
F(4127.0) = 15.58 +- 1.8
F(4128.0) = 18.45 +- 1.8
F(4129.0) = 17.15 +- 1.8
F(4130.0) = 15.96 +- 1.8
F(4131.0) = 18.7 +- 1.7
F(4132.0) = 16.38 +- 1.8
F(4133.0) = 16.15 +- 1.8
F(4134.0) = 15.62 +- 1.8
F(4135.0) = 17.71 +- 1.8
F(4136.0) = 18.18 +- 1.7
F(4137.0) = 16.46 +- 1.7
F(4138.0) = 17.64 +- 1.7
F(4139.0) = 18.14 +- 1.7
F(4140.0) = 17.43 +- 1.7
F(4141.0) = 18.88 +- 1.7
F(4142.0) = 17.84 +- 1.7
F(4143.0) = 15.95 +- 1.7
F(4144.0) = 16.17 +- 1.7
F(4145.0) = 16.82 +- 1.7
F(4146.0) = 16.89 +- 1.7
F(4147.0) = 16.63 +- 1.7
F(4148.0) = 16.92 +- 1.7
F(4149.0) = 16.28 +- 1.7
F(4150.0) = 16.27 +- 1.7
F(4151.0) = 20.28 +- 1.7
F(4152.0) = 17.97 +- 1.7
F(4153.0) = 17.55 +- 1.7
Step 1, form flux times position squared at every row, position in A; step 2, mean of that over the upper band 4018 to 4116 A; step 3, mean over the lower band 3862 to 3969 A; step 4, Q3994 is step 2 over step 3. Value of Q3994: 1.3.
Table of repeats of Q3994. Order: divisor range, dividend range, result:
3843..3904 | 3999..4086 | 1.35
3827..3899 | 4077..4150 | 1.43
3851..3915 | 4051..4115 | 1.29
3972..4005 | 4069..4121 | 1.11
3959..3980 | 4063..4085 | 1.43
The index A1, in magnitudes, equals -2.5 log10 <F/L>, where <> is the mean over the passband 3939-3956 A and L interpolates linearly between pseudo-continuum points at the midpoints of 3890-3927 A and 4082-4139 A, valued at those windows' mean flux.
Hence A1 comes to 0.04 mag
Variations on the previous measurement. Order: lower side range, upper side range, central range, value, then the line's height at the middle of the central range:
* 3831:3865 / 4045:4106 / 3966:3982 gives 0.219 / 14.6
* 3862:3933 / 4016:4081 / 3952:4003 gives 0.116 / 15.6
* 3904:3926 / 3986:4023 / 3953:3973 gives 0.335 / 16.2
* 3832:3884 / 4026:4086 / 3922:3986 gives 0.175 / 15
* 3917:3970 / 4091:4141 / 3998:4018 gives -0.215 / 14.2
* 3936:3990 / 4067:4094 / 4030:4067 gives -0.119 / 15.4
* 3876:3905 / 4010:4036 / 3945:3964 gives 0.099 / 15.5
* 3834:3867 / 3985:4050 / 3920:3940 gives 0.216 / 15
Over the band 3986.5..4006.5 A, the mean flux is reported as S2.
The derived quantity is 17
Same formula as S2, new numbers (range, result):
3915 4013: 14.1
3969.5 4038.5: 16.3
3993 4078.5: 17.1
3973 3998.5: 15.2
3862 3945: 13.6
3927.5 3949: 12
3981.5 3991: 15.3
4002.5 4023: 17.6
